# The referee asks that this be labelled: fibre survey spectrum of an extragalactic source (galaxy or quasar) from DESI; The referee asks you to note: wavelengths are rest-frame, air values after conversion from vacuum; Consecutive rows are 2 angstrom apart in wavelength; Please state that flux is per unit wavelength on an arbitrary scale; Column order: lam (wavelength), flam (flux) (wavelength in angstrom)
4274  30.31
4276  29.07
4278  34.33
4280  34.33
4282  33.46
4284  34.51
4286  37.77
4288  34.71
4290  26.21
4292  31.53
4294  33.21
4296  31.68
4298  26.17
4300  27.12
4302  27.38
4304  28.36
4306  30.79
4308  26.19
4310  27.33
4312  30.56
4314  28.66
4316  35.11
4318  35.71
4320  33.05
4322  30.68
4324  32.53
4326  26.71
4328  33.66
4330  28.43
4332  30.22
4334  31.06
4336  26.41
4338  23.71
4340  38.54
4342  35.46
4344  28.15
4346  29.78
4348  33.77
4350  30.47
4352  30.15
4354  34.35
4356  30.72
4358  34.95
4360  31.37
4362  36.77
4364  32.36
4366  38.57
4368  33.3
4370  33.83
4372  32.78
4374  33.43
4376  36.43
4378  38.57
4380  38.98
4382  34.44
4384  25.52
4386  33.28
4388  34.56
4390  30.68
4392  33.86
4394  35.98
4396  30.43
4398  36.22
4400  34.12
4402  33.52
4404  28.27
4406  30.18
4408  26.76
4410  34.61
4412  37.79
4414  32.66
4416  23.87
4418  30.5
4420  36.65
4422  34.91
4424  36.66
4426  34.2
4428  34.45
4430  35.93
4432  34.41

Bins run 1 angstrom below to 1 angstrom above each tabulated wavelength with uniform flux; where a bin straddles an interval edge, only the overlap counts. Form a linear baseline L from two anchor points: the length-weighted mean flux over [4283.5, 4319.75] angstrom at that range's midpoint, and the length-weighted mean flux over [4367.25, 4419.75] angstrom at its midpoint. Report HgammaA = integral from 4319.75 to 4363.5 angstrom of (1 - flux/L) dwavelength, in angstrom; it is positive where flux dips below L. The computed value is 0.41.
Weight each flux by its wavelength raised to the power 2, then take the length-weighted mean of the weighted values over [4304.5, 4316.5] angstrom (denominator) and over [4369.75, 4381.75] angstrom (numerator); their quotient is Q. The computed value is 1.25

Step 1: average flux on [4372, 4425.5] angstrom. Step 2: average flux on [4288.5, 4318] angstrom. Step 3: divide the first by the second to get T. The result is 1.12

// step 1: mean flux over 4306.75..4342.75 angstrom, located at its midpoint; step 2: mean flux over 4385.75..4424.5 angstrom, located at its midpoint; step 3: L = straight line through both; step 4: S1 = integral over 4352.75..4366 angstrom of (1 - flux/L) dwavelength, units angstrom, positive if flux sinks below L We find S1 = -0.9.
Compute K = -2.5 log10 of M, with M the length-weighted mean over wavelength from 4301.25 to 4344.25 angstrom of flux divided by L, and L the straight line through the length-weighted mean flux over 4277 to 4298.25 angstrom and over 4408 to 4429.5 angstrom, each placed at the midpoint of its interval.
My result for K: 0.08 mag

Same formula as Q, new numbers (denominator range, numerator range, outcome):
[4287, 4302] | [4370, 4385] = 1.19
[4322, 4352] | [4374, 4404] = 1.13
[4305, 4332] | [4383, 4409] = 1.07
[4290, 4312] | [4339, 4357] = 1.14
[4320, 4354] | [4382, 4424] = 1.08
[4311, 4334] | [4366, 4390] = 1.12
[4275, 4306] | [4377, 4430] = 1.12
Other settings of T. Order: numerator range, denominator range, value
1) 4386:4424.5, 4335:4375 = 1.01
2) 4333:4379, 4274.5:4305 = 1.05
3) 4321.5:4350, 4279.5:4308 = 0.99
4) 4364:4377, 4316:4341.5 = 1.11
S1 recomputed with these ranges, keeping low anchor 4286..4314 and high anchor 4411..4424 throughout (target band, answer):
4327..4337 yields 0.2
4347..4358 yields -0.4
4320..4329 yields -0.2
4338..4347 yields -0.3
